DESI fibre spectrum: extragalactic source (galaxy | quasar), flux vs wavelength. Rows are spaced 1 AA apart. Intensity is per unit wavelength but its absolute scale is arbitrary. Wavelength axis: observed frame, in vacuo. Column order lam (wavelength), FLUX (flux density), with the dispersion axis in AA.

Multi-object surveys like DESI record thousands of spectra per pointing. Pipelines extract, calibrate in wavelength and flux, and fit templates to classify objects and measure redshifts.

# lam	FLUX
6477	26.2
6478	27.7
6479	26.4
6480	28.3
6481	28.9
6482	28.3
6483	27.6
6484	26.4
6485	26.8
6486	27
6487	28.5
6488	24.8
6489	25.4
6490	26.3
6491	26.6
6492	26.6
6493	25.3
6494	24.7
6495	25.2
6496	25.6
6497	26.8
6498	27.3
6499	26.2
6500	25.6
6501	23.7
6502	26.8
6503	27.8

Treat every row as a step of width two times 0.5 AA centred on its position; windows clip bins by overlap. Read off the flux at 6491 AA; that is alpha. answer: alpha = 26.6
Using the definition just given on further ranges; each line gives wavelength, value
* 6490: 26.3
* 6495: 25.2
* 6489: 25.4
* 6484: 26.4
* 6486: 27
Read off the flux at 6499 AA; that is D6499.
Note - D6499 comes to 26.2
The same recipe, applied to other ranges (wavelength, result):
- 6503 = 27.8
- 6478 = 27.7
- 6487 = 28.5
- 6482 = 28.3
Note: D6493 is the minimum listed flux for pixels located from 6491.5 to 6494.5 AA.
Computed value 24.7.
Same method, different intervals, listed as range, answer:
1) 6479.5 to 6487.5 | 26.4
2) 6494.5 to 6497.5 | 25.2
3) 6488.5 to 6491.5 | 25.4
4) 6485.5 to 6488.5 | 24.8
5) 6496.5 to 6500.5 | 25.6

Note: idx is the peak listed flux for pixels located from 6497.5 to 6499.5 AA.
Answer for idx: 27.3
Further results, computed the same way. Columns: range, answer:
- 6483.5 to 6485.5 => 26.8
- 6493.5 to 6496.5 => 25.6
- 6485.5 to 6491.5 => 28.5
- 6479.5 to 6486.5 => 28.9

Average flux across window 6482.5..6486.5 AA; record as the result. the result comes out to 26.9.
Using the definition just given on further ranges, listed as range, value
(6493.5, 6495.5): 24.9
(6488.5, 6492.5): 26.2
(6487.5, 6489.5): 25.1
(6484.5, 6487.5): 27.4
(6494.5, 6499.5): 26.2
